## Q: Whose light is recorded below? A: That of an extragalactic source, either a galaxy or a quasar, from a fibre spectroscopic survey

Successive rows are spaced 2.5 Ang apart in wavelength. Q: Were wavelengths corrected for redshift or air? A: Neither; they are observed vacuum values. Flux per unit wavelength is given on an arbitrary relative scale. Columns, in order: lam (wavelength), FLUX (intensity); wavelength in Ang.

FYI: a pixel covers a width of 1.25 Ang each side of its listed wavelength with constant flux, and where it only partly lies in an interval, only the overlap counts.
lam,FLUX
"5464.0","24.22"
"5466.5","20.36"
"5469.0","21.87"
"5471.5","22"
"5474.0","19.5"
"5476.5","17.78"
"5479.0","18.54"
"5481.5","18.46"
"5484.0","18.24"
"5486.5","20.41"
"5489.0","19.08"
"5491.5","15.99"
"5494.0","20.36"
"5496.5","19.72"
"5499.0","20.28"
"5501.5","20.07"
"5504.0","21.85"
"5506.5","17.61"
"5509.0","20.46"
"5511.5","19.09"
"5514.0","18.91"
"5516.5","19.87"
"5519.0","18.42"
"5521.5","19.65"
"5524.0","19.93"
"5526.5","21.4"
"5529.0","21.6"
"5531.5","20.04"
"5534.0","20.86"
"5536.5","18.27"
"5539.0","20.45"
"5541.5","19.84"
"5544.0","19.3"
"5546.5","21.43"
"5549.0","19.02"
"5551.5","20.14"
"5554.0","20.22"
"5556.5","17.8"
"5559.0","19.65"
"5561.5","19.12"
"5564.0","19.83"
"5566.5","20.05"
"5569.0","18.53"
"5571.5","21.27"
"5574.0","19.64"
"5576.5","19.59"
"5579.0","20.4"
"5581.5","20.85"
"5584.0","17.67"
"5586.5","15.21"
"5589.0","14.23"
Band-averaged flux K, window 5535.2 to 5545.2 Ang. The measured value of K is 19.5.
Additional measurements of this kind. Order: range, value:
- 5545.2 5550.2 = 20.2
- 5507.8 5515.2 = 19.5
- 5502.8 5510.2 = 20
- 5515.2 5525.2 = 19.5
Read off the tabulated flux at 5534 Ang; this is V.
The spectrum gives 20.86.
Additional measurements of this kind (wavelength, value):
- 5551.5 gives 20.14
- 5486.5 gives 20.41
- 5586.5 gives 15.21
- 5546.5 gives 21.43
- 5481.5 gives 18.46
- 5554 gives 20.22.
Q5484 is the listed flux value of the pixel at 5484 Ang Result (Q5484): 18.24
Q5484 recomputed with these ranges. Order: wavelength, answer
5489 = 19.08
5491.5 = 15.99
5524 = 19.93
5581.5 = 20.85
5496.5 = 19.72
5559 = 19.65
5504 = 21.85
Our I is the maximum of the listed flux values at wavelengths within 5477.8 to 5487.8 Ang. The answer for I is 20.41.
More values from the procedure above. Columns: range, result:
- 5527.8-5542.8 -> 21.6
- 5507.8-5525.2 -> 20.46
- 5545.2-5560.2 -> 21.43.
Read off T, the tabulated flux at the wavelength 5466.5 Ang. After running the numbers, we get 20.36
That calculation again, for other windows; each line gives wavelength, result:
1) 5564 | 19.83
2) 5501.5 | 20.07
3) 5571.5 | 21.27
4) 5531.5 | 20.04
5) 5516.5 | 19.87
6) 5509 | 20.46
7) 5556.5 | 17.8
